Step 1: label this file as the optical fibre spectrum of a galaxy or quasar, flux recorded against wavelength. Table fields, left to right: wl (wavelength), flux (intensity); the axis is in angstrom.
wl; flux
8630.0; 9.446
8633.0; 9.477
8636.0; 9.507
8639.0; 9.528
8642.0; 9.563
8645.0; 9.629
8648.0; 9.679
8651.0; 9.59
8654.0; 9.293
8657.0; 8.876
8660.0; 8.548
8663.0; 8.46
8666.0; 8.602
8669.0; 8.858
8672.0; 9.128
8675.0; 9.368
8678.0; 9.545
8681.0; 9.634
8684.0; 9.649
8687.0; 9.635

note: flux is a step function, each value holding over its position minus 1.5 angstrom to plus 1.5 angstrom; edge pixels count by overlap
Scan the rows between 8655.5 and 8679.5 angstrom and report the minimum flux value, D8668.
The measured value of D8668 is 8.46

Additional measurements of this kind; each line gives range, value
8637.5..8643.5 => 9.528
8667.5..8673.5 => 8.858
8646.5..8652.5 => 9.59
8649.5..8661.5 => 8.548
